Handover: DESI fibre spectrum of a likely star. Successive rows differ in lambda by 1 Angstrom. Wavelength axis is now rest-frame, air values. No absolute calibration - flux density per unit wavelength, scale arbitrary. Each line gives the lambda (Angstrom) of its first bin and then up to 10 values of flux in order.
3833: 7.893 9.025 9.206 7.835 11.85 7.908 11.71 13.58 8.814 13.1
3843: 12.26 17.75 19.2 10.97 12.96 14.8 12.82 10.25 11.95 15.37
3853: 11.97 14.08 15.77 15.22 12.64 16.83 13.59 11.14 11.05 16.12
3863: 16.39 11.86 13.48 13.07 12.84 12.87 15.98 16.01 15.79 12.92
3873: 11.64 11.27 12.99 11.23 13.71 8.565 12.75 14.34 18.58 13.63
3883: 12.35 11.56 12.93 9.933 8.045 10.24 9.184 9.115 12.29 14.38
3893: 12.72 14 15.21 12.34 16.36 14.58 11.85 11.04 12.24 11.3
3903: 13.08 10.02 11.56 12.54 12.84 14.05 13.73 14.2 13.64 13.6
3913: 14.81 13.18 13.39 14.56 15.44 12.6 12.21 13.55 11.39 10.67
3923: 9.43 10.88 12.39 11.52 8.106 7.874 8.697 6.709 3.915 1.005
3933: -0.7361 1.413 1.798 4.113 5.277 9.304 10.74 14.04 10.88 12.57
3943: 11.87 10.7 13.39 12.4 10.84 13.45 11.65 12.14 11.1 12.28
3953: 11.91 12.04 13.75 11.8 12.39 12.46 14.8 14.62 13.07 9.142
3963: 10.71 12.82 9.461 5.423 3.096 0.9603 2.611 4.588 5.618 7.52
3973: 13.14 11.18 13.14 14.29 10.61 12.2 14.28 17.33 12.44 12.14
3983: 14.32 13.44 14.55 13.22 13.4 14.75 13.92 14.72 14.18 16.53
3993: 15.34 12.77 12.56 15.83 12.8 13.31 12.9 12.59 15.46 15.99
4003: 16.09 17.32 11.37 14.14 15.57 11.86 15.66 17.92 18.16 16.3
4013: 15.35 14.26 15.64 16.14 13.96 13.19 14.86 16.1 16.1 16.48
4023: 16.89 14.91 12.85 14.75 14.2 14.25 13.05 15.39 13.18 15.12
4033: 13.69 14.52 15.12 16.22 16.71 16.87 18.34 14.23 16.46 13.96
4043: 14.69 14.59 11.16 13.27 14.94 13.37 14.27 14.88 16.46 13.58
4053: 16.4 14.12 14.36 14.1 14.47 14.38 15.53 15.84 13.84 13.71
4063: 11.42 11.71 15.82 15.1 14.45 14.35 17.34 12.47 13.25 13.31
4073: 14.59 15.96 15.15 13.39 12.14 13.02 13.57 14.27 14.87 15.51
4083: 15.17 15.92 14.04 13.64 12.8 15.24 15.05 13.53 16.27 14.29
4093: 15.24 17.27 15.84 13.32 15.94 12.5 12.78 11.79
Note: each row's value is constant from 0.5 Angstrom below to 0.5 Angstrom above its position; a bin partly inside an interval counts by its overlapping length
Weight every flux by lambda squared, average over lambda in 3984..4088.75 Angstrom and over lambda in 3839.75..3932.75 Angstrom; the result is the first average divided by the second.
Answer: 1.26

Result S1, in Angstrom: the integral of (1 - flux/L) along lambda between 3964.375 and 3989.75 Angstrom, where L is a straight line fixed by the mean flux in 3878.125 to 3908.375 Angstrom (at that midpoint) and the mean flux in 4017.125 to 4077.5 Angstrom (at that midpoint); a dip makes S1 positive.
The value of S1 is 5.4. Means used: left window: 12.4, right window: 14.6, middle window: 10.8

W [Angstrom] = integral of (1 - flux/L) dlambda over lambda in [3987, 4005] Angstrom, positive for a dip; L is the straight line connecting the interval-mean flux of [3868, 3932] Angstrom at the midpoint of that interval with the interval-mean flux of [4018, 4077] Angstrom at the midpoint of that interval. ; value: -0.8 Angstrom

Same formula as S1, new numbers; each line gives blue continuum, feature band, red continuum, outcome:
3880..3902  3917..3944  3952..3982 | 6.7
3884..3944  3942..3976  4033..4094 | 3.9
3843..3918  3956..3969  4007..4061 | 4.1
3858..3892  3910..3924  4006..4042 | 0.5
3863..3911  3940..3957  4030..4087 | 1.6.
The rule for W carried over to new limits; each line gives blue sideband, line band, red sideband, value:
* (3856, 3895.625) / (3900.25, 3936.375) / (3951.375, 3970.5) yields 3.67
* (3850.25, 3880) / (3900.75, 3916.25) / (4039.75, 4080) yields 0.64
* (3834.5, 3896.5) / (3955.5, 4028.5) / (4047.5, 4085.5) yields 3.62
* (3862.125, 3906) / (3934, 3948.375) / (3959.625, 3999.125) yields 2.77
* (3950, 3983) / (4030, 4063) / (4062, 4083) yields -3.59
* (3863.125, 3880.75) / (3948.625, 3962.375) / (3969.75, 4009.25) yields 0.94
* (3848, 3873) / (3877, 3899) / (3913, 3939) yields -1.65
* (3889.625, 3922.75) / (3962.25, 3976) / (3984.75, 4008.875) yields 5.83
